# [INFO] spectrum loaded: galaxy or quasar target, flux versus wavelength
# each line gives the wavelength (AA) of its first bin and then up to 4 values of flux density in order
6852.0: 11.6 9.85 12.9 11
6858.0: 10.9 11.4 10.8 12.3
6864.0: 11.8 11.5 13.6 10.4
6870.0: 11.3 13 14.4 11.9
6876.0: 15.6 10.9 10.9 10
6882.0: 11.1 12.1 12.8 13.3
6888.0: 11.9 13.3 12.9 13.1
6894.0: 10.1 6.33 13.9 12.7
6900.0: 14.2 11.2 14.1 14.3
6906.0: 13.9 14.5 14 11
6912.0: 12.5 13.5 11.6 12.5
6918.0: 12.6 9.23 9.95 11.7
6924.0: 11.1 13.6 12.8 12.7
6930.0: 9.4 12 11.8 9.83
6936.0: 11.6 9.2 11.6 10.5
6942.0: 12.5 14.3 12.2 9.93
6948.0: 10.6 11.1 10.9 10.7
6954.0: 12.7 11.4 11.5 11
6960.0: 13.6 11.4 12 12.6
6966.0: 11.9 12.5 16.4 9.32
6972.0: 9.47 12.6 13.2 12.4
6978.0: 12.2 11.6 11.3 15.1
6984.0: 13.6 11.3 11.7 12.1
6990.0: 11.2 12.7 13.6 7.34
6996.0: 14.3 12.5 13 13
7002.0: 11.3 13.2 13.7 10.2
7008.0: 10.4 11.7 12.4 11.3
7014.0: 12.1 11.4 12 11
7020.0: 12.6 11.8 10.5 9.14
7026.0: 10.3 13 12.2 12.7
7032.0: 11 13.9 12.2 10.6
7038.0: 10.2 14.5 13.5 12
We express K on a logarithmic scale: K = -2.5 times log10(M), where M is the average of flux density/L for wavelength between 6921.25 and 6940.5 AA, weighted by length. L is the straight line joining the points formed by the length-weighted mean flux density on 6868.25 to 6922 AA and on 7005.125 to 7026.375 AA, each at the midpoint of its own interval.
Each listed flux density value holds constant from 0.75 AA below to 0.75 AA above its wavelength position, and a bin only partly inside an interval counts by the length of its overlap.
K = 0.06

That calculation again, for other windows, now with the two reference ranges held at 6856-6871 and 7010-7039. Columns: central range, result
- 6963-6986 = -0.07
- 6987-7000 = -0.04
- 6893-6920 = -0.07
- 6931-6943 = 0.04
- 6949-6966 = -0.01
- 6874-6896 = -0.02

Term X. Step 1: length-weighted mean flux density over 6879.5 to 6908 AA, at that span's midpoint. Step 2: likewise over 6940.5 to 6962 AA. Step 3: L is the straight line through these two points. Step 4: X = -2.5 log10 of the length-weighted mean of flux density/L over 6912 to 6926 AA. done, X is 0.03 mag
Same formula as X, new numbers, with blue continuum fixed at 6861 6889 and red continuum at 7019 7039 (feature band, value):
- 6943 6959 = 0.038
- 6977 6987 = -0.063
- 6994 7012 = -0.028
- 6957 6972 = -0.028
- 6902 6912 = -0.125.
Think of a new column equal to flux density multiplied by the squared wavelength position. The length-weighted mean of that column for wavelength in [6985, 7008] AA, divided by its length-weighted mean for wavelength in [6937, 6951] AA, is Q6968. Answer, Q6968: 1.08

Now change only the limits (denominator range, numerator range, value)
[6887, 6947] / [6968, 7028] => 1.02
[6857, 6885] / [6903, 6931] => 1.05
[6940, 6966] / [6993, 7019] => 1.03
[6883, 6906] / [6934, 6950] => 0.91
